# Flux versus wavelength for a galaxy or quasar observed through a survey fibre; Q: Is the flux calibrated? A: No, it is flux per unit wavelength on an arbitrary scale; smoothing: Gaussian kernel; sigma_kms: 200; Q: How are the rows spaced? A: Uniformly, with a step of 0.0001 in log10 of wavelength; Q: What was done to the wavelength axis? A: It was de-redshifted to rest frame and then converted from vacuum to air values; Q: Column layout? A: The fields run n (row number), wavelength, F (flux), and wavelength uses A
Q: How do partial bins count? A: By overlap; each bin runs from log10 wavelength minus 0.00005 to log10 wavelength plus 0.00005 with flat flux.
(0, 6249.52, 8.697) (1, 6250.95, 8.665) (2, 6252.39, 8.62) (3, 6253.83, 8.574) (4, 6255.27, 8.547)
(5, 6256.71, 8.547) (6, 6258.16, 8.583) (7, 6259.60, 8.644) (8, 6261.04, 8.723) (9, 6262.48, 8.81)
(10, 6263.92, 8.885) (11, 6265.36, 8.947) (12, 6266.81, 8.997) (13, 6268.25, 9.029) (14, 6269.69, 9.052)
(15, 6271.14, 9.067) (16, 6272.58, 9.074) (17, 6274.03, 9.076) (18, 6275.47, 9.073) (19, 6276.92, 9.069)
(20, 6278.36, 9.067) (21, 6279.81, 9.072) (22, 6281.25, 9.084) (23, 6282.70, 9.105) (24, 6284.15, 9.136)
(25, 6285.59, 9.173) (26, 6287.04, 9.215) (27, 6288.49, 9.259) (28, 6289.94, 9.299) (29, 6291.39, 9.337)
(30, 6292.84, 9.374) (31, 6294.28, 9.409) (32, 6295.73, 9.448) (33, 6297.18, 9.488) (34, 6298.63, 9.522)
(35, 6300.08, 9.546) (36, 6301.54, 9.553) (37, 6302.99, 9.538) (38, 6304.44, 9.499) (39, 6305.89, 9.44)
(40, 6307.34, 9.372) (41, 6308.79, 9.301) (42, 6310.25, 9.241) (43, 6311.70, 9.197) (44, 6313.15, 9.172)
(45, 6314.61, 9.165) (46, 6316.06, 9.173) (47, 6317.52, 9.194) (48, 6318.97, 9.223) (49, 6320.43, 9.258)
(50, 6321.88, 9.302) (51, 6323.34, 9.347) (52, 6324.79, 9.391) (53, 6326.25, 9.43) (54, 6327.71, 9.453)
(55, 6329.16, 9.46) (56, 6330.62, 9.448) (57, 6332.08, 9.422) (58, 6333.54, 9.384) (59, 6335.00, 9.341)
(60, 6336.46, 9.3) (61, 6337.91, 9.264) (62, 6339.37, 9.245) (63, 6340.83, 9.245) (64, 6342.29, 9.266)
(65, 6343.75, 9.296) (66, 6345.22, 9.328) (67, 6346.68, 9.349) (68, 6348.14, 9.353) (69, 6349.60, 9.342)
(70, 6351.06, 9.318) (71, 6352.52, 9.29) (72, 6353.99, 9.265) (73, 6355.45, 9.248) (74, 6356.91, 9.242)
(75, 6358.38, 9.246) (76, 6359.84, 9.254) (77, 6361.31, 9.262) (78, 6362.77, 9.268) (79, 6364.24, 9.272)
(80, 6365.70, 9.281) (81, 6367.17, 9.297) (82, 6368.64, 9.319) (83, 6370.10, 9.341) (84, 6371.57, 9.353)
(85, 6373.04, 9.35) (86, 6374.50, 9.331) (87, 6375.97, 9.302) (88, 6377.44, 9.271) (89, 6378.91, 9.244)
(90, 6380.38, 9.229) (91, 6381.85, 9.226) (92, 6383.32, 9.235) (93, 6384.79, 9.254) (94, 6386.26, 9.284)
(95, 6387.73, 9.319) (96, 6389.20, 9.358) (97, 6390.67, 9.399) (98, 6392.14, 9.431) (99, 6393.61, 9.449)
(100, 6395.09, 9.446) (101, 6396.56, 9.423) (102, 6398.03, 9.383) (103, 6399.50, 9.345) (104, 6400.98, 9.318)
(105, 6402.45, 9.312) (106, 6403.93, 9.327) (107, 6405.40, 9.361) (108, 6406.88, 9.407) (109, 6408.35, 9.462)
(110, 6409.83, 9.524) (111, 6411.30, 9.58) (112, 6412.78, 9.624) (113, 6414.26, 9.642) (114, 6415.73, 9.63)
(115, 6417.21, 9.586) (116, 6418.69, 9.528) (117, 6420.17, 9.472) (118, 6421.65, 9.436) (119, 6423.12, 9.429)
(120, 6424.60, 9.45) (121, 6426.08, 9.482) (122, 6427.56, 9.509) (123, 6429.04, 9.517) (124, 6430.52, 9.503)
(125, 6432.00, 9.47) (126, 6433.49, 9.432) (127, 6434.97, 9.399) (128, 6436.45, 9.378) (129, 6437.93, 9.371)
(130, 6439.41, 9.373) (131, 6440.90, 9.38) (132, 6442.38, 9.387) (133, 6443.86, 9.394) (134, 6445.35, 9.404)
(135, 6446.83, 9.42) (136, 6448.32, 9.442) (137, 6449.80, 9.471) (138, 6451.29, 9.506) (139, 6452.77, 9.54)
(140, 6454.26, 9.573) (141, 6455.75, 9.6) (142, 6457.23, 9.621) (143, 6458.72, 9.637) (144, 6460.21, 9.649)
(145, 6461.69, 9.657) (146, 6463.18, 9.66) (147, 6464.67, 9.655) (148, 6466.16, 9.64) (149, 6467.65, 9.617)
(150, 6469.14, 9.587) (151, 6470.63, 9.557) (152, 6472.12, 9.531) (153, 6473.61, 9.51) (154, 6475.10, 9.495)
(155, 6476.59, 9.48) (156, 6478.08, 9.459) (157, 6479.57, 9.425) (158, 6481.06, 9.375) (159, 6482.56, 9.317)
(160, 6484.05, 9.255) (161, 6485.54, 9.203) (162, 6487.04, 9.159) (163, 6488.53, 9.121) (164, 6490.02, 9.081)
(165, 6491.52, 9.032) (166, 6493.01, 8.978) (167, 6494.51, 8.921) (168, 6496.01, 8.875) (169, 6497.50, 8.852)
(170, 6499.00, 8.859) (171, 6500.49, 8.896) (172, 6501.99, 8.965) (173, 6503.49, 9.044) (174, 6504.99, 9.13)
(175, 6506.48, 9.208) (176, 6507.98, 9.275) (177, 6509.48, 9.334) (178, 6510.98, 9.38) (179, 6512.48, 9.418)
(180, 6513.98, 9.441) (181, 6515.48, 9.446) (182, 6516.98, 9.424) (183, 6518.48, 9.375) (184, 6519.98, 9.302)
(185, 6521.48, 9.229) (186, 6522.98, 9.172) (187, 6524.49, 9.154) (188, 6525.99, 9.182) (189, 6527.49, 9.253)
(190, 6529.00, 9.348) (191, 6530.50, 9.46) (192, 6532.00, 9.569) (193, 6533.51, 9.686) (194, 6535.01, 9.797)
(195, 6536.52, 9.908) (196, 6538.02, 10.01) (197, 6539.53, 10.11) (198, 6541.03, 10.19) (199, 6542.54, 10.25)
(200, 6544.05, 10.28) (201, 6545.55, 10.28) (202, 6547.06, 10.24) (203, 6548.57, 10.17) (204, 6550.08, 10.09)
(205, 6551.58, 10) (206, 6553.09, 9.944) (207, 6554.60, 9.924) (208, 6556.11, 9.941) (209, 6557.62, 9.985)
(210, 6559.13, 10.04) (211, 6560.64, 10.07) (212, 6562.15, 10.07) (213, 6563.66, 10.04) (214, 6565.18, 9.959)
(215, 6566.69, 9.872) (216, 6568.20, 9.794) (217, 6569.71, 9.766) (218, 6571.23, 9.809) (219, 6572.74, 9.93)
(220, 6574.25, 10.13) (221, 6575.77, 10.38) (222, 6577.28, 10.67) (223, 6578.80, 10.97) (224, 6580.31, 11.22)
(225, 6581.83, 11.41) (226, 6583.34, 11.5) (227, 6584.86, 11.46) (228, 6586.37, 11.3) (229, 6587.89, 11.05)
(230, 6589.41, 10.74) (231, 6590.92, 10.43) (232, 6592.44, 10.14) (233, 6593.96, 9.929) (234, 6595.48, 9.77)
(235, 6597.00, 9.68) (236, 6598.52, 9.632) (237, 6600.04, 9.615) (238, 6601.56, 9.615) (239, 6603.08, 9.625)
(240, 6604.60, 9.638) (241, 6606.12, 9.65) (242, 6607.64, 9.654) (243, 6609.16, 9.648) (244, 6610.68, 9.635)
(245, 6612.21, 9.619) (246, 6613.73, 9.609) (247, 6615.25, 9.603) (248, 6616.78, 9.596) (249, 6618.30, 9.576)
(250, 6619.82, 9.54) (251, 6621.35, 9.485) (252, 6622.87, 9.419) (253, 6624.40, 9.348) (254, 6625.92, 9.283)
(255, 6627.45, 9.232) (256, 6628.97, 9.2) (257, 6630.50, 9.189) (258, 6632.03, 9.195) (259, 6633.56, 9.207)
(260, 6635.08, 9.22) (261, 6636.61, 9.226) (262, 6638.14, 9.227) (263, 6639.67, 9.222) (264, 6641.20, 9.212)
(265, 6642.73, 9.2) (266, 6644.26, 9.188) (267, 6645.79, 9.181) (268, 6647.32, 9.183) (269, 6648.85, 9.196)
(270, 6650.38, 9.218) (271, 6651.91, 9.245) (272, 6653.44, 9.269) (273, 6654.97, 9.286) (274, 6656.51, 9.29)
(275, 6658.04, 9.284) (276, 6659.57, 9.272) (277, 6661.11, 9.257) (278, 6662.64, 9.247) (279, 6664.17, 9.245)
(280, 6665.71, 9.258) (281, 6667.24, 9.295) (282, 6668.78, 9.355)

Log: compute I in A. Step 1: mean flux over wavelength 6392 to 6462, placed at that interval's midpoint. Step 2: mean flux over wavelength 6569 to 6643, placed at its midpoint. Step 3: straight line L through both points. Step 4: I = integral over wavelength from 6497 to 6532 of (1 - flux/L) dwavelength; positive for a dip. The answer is 1.6 A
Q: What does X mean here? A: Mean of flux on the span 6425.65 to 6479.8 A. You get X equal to 9.51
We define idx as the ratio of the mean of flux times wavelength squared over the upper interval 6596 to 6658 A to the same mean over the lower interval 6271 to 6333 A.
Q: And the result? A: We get 1.1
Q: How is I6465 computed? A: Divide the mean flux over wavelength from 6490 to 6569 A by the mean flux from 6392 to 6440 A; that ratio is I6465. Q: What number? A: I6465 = 1.01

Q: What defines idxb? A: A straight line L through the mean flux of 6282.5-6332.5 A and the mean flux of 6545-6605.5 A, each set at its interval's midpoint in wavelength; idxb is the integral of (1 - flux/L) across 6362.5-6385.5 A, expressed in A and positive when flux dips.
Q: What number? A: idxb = 0.7 A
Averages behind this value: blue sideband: 9.34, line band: 9.28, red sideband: 10.2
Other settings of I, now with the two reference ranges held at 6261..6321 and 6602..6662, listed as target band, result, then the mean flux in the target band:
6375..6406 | -0.2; 9.33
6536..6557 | -1.7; 10.1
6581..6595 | -2.3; 10.9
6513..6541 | -0.6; 9.51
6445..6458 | -0.3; 9.51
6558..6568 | -0.7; 9.99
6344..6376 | -0.2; 9.3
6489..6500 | 0.4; 8.95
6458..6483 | -0.7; 9.55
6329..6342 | -0.1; 9.34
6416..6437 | -0.5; 9.47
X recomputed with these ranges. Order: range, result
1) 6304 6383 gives 9.3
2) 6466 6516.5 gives 9.26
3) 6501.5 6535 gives 9.32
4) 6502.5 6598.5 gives 9.95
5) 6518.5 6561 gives 9.8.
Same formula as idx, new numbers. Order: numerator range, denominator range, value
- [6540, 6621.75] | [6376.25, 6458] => 1.13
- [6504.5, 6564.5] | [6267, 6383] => 1.12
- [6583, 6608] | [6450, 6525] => 1.13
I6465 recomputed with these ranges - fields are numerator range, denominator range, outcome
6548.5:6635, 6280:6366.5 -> 1.07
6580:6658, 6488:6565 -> 1.01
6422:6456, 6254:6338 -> 1.03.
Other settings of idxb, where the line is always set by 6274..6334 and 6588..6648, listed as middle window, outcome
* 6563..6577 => -0.7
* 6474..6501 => 0.8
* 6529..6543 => -0.6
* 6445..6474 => -0.5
